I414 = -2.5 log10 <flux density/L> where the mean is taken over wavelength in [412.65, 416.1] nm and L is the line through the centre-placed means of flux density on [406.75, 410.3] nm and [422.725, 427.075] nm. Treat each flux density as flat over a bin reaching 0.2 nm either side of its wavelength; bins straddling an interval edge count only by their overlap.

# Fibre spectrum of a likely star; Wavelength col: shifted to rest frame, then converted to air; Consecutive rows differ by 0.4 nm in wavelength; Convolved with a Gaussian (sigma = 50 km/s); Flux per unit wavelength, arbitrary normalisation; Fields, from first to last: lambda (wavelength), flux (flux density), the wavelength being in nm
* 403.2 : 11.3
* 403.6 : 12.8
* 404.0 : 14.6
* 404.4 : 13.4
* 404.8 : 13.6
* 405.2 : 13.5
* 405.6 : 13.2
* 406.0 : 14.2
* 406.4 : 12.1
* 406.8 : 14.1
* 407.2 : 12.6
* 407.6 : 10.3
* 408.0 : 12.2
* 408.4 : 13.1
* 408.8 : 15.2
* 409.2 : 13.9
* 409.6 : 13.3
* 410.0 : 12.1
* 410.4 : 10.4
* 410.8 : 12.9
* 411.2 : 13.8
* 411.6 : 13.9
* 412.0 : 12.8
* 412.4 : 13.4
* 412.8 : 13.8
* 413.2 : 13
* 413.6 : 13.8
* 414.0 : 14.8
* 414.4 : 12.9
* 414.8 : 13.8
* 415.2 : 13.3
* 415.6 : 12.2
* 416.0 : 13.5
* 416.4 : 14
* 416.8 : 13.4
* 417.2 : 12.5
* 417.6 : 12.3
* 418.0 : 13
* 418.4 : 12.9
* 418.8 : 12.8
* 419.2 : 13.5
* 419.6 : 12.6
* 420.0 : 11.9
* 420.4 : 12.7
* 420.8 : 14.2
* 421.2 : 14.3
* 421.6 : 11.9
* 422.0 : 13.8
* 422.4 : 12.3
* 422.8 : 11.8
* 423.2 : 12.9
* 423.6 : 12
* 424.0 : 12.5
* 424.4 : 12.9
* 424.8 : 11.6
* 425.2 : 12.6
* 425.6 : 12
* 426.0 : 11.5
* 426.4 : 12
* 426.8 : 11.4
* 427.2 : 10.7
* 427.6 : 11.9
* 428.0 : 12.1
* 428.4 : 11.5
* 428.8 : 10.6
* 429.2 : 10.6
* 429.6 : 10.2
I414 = -0.07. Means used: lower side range 12.9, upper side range 12.1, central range 13.4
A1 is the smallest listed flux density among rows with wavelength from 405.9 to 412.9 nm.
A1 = 10.3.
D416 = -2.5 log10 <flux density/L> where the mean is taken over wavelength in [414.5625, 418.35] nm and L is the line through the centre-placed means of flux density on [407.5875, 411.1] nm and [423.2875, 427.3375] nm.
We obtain -0.06 mag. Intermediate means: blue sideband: 12.8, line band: 13.1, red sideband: 12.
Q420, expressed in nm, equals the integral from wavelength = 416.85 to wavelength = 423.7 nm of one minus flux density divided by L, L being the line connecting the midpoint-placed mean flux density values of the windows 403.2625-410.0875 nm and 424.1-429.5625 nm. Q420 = -0.391 nm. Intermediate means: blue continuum 13.2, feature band 12.8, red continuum 11.6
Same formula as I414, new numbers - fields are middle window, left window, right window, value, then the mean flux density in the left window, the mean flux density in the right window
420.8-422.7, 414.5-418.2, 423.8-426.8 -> -0.05 mag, 13.1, 12.1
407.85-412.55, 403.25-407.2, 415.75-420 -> 0.01 mag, 13.4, 13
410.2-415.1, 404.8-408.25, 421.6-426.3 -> -0.05 mag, 12.8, 12.3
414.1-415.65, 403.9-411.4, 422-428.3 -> -0.05 mag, 13.1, 12.1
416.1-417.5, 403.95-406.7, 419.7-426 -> -0.03 mag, 13.5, 12.6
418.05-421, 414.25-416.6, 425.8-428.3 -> -0.02 mag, 13.3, 11.6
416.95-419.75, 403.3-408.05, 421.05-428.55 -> -0.03 mag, 13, 12.2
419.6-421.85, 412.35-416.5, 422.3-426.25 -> -0.03 mag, 13.5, 12.2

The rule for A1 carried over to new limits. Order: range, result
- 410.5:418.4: 12.2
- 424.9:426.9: 11.4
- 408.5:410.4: 10.4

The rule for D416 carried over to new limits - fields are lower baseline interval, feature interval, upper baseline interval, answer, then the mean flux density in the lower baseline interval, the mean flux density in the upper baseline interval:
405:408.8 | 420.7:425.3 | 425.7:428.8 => -0.08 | 12.9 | 11.5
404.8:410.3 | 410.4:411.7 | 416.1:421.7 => 0.00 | 13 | 13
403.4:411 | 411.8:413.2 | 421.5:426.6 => -0.04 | 13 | 12.3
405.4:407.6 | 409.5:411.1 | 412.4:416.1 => 0.09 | 13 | 13.5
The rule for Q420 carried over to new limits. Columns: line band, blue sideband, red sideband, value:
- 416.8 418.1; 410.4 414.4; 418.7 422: 0.05 nm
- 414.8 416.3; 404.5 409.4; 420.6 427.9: -0.05 nm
